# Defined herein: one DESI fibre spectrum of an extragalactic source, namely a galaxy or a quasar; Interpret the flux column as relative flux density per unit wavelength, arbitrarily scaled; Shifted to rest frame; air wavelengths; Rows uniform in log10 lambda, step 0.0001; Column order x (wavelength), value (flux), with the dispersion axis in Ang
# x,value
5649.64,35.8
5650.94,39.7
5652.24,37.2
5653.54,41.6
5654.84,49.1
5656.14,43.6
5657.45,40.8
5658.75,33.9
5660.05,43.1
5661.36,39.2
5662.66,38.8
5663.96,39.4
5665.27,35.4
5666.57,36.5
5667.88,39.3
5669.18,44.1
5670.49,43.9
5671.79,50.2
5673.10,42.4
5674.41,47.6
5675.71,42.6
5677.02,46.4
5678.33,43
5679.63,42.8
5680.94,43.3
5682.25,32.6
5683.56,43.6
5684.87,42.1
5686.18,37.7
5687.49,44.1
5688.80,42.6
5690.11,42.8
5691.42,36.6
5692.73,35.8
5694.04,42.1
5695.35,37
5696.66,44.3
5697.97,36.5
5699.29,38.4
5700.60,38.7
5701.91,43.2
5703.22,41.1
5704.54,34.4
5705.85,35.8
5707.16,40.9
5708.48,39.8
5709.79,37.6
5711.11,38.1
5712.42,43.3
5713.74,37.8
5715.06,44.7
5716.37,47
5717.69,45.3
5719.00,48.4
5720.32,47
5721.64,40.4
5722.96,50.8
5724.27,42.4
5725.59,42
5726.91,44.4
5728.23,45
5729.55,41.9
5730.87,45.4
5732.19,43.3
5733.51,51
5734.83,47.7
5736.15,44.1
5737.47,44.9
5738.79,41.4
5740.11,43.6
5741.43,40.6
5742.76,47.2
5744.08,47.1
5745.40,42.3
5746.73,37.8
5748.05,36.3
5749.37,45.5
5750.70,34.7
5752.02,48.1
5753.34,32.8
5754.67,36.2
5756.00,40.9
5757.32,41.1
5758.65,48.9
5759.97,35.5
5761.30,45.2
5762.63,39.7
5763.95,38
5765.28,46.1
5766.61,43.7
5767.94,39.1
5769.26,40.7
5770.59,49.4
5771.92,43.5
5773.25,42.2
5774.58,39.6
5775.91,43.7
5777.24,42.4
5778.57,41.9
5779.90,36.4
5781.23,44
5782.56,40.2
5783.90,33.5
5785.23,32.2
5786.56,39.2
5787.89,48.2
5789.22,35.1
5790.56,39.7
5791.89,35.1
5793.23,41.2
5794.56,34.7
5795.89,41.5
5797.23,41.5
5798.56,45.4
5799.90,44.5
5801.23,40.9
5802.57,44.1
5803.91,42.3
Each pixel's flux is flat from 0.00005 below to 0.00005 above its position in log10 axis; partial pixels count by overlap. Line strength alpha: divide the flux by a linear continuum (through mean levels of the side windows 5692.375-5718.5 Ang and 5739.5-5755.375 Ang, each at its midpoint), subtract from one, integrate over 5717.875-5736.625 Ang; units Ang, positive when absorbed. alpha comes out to -2.2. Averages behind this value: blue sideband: 40.2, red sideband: 41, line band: 45.3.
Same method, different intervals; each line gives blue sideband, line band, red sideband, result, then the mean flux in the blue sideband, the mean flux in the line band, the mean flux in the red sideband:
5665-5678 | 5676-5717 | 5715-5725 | 3.7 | 43.1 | 40.5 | 45.8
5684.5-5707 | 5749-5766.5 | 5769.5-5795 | -0.4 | 39.6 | 41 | 40.2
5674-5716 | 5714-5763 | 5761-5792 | -3.1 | 40.5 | 43.2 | 40.8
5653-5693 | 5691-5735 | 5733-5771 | -0.1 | 41.5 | 42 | 42.3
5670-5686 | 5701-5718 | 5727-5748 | 1.2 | 43.2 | 40.6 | 44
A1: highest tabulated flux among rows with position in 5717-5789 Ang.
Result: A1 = 51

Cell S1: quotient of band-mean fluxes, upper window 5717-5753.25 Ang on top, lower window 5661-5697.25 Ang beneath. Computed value 1.06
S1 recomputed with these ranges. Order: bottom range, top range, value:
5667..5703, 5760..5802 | 0.98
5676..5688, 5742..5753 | 1.01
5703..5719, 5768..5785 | 1.01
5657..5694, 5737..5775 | 1.02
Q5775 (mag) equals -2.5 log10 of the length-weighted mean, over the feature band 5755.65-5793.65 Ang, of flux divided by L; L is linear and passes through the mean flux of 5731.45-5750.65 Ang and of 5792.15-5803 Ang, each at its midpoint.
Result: 0.036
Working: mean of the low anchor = 43.5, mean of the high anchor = 41.4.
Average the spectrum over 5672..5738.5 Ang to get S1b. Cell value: 42.3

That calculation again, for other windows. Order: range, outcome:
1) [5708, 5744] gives 44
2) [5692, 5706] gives 39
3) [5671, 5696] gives 41.9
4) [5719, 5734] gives 44.9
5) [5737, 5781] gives 41.7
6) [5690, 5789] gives 41.7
